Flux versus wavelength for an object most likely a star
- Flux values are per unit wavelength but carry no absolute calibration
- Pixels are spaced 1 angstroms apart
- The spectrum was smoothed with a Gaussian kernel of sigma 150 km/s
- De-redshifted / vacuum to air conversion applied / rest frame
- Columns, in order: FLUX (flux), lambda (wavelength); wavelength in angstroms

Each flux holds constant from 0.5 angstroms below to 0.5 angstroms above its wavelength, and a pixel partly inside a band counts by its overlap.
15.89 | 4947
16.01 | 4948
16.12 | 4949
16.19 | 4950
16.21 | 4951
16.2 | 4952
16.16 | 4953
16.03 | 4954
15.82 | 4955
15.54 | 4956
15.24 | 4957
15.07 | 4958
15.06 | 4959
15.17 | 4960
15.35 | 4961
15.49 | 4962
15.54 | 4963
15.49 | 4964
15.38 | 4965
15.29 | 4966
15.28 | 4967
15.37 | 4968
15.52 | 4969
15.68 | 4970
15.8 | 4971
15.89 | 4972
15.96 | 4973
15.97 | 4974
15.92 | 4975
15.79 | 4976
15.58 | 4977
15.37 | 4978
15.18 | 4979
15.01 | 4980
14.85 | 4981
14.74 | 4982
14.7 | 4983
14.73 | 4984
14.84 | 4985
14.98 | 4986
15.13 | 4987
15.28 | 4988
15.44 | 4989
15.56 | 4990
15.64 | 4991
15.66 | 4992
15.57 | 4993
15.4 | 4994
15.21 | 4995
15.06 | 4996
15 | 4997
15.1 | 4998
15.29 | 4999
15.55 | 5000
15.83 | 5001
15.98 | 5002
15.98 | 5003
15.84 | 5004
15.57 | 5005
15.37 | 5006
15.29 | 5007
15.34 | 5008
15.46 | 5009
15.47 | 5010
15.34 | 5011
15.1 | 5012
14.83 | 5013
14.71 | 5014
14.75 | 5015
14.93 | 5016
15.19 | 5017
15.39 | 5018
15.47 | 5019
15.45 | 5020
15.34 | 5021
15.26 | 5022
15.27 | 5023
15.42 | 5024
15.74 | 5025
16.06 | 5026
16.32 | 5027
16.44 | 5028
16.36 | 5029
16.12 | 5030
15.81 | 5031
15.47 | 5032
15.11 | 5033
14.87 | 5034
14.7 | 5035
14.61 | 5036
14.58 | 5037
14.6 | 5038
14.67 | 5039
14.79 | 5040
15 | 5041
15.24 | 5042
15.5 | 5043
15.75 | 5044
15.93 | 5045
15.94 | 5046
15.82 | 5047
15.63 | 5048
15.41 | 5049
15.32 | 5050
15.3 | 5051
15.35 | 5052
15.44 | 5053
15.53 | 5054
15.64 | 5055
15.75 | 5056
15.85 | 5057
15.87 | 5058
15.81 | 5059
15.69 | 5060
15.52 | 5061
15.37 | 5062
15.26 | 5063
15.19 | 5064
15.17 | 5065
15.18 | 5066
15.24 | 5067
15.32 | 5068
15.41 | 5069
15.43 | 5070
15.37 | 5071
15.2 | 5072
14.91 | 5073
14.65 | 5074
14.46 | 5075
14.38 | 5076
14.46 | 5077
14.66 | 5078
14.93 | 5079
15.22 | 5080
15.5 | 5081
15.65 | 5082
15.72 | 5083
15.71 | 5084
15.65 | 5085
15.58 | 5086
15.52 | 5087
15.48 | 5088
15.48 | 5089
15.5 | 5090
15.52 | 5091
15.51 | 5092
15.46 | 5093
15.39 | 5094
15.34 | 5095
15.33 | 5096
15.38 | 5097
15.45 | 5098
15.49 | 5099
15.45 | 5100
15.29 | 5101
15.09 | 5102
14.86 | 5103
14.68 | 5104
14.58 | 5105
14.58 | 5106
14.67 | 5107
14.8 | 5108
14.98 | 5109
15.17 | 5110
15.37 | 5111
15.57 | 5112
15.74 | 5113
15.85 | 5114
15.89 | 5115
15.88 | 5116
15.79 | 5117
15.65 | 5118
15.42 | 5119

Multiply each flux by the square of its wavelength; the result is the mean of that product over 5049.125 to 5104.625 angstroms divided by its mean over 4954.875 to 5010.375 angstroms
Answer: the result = 1.03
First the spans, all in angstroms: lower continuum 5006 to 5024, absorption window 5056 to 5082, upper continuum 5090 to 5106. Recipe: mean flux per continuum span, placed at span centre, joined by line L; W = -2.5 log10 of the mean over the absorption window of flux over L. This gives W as 0.00 mag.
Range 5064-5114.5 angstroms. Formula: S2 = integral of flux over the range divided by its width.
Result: 15.2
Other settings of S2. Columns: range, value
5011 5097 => 15.4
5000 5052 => 15.4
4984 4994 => 15.3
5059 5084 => 15.2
